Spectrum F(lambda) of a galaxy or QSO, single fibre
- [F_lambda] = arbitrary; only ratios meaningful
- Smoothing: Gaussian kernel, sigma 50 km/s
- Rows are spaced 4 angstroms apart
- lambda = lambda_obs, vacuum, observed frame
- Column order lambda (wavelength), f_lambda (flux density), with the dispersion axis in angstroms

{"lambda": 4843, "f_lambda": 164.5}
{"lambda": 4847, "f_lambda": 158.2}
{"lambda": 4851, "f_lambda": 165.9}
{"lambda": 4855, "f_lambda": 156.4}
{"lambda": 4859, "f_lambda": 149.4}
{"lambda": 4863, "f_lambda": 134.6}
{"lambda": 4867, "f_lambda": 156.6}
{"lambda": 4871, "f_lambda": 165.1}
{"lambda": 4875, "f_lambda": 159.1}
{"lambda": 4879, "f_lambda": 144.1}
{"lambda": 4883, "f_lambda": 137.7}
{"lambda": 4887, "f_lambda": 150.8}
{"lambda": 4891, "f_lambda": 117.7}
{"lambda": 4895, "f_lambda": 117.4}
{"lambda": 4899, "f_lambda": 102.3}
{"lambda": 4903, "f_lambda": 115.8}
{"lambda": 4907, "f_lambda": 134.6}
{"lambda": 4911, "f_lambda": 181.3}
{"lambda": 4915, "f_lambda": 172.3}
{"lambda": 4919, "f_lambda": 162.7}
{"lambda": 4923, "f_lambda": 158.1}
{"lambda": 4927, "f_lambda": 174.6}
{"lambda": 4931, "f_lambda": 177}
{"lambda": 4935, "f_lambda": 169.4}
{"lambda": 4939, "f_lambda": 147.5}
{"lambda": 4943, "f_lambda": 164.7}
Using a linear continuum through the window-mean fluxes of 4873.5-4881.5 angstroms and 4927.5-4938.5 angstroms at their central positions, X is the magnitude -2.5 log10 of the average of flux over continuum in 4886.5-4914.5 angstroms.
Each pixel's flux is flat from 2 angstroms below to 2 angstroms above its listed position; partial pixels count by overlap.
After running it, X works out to 0.19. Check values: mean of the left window 150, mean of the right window 170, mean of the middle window 133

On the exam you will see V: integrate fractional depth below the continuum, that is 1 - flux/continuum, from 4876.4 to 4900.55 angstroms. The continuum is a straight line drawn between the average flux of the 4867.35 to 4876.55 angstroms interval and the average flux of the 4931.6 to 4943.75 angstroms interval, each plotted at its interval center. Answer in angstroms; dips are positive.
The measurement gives 4.8 angstroms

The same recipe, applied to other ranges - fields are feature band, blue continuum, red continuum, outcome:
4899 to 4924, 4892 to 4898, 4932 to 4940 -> -2.85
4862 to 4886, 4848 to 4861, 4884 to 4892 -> -0.81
